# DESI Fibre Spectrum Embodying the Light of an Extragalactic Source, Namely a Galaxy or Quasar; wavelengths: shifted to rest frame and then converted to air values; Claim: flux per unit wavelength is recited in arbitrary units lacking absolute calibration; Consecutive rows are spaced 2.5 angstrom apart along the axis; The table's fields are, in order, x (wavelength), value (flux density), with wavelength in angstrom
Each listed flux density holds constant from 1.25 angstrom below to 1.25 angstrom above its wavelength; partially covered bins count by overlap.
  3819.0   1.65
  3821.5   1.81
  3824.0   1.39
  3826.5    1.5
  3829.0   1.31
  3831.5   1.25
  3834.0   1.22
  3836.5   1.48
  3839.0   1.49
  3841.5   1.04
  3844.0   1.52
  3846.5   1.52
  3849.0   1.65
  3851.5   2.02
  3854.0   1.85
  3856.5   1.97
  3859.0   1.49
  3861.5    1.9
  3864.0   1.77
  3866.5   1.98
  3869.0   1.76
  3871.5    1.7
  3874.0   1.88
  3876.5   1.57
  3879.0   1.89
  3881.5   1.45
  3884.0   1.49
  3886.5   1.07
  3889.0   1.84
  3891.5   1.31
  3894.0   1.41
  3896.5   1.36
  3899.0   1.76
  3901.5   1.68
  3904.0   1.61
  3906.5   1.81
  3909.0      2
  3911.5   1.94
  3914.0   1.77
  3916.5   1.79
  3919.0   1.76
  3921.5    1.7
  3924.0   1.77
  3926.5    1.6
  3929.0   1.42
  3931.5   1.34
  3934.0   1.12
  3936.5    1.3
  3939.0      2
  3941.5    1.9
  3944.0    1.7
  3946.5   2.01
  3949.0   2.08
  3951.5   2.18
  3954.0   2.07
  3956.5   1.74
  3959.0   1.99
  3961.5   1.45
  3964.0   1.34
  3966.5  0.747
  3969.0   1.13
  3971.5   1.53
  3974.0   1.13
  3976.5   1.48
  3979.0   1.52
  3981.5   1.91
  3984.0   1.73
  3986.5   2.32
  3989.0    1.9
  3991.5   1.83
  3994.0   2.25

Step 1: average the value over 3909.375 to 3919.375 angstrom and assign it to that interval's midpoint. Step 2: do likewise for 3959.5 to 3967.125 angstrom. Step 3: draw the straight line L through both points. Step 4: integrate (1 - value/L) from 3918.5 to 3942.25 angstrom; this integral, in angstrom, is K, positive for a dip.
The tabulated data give 1.1 angstrom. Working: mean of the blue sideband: 1.84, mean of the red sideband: 1.29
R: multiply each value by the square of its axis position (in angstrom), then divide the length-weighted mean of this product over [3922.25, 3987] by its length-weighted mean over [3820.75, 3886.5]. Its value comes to 1.07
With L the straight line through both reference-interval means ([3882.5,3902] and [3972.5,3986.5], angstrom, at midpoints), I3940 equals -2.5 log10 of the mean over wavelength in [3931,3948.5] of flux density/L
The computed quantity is -0.07 mag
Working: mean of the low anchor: 1.48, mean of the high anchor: 1.62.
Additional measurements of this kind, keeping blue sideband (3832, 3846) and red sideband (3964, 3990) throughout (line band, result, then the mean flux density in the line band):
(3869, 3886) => -0.173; 1.64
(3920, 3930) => -0.119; 1.63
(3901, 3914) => -0.249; 1.81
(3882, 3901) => -0.038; 1.47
